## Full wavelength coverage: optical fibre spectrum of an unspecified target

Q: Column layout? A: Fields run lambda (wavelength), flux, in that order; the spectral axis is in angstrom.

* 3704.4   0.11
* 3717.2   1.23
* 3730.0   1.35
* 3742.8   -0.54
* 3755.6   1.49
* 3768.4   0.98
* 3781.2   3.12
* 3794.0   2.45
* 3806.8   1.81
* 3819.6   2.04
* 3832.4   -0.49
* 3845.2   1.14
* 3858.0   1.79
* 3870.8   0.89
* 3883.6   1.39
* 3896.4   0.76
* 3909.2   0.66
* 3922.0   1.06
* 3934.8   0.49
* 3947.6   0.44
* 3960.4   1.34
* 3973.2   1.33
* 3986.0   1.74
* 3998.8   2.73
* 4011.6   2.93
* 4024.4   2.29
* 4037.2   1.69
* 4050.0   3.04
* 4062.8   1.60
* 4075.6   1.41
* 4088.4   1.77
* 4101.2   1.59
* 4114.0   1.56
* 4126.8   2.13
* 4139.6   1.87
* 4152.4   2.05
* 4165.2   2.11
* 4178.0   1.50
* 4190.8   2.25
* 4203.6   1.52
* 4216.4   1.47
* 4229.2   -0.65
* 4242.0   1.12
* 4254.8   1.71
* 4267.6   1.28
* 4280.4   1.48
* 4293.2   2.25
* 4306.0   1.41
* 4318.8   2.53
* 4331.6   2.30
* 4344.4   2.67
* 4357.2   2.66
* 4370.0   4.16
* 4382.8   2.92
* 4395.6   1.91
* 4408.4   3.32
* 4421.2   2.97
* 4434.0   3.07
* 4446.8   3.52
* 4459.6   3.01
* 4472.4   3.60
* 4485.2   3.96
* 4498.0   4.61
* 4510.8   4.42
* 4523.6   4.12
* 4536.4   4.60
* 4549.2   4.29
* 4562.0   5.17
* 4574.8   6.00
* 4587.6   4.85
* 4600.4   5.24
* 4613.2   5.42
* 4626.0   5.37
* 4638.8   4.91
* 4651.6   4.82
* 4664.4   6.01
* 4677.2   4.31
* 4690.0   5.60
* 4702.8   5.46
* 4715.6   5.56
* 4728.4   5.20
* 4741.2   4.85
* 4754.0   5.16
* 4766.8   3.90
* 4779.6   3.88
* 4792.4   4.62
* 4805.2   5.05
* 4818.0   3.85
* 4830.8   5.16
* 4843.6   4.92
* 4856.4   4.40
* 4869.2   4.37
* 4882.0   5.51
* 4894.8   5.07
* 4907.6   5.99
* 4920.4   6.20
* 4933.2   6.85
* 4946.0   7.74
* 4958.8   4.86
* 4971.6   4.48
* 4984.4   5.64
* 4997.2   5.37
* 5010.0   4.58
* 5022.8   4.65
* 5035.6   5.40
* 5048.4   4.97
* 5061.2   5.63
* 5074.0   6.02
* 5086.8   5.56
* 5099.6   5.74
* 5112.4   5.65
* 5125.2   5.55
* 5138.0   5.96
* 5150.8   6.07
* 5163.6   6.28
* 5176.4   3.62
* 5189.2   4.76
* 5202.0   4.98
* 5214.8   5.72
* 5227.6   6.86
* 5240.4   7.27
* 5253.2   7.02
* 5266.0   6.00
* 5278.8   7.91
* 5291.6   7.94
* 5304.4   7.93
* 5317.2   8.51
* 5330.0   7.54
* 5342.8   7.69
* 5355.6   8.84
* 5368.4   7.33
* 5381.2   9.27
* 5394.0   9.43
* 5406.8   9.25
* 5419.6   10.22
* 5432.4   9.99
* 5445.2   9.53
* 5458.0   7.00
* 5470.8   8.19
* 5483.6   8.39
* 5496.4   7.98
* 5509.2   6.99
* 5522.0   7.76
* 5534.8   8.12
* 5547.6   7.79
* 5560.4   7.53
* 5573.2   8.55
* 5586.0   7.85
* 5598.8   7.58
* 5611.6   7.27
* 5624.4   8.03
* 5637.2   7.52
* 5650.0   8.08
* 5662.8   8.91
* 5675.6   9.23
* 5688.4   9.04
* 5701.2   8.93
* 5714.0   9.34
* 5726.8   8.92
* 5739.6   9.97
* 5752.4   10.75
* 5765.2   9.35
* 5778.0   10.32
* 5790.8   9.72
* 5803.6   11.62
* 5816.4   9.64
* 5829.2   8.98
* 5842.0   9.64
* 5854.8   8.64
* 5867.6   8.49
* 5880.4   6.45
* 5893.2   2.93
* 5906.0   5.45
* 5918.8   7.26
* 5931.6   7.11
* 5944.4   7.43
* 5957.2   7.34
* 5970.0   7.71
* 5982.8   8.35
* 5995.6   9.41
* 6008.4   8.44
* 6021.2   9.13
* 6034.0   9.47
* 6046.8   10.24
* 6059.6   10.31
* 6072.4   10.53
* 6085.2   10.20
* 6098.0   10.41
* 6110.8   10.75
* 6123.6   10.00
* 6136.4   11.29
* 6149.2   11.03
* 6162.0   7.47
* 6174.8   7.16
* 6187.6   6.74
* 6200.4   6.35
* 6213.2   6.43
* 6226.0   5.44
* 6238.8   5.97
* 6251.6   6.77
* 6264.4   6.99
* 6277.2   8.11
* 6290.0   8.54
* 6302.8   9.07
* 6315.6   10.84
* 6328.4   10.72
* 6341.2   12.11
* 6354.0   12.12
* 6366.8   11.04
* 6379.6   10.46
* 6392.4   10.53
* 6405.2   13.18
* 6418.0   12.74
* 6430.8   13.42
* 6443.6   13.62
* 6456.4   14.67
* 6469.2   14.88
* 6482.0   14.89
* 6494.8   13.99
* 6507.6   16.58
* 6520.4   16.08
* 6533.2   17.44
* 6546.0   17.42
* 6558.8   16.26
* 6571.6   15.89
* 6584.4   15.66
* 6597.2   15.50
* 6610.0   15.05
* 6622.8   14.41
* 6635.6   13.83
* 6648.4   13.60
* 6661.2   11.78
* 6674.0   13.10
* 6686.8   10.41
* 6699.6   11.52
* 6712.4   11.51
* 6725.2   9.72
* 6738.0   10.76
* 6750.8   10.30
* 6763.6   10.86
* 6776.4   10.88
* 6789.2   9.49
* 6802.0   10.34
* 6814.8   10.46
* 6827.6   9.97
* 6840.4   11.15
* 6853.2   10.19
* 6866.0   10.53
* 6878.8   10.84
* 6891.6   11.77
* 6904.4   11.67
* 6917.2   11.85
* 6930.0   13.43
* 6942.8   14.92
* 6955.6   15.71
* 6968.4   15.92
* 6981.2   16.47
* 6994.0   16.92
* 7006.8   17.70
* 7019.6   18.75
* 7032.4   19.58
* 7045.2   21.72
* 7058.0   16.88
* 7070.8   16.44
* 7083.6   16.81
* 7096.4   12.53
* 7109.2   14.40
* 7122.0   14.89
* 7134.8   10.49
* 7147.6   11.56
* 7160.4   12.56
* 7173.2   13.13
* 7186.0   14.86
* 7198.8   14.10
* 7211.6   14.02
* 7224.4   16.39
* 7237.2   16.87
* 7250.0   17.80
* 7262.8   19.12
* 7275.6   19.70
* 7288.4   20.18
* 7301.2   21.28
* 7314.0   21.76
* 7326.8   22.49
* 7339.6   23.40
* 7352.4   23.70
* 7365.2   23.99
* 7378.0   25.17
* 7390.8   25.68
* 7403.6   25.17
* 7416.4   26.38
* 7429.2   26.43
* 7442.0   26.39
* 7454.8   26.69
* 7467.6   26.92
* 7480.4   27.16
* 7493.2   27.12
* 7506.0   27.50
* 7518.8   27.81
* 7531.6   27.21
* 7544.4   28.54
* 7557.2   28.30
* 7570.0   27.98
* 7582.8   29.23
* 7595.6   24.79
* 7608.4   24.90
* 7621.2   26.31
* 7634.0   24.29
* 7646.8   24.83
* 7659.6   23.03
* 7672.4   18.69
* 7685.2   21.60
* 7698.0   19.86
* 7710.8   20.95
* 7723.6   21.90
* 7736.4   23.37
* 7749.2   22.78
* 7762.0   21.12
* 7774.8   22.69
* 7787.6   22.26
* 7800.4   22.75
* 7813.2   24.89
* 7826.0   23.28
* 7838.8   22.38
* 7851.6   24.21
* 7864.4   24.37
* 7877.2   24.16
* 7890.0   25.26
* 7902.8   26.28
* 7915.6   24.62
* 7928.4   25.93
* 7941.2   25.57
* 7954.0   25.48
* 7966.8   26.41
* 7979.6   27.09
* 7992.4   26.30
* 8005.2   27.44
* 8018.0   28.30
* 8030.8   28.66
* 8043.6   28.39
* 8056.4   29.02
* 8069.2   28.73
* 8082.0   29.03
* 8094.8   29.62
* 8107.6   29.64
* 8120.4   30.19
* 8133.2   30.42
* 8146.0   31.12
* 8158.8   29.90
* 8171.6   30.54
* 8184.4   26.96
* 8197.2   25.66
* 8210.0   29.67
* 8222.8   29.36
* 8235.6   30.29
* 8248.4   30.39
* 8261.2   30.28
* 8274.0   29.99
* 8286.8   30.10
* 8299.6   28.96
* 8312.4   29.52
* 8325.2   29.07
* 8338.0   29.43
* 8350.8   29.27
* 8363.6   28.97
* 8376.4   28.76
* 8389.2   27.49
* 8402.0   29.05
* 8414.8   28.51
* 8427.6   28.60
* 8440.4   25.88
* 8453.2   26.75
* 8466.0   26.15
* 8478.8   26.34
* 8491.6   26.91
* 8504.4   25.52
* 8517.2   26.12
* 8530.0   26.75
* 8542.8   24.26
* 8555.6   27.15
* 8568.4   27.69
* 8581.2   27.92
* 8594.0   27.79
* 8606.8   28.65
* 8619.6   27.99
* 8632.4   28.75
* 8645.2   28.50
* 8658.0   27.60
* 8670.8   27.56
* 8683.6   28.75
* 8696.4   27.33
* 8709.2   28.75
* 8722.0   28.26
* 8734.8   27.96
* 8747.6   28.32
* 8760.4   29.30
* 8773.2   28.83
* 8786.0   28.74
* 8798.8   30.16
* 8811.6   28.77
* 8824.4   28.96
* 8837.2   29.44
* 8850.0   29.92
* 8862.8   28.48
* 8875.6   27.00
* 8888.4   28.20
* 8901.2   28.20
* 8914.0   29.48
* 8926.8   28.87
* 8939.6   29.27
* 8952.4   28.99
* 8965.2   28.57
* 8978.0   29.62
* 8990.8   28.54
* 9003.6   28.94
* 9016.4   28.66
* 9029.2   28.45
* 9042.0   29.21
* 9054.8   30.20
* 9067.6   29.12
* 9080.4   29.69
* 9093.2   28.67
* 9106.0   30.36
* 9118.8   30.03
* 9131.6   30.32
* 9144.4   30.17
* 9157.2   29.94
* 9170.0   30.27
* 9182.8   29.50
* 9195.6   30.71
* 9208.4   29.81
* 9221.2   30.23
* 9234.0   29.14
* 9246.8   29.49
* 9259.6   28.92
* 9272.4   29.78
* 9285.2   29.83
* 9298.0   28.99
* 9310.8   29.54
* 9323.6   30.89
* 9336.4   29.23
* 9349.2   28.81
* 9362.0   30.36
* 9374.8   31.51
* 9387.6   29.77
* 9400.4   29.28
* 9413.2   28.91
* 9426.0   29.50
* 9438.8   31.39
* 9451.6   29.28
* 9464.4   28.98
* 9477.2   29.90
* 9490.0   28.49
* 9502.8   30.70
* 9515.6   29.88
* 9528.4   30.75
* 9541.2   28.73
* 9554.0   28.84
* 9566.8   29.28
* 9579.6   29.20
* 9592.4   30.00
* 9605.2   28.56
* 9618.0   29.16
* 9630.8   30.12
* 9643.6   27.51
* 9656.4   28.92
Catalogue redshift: 0.00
